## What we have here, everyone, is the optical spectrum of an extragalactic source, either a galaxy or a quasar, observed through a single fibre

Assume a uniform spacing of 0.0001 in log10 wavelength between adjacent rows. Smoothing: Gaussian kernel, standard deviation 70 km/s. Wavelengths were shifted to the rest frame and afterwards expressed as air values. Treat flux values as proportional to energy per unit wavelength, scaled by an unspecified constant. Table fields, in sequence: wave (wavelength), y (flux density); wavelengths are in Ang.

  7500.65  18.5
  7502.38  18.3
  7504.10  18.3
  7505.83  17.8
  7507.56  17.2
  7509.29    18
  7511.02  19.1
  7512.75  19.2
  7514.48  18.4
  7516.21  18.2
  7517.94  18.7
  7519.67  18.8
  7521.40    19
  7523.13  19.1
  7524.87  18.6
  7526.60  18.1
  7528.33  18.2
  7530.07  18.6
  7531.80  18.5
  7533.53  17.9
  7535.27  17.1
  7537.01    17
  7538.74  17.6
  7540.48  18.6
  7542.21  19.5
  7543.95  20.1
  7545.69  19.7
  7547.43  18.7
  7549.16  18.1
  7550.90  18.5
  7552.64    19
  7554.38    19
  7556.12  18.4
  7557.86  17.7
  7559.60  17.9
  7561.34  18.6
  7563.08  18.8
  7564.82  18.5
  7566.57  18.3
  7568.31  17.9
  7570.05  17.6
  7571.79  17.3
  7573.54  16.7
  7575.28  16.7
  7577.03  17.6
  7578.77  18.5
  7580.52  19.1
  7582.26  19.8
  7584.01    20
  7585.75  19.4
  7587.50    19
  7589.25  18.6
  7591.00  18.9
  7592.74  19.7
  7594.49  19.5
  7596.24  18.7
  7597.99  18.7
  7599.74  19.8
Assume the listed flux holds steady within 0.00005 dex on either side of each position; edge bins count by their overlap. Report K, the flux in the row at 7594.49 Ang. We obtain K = 19.5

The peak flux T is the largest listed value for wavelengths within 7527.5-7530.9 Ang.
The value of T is 18.6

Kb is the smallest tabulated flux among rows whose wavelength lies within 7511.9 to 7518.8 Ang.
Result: 18.2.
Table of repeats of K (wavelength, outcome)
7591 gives 18.9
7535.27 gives 17.1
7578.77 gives 18.5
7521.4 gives 19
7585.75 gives 19.4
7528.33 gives 18.2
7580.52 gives 19.1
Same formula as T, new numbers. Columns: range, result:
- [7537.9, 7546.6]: 20.1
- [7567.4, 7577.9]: 17.9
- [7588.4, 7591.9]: 18.9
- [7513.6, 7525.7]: 19.1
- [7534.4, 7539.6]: 17.6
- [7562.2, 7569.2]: 18.8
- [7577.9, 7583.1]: 19.8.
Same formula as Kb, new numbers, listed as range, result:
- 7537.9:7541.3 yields 17.6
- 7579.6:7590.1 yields 18.6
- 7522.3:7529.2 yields 18.1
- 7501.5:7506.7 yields 17.8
